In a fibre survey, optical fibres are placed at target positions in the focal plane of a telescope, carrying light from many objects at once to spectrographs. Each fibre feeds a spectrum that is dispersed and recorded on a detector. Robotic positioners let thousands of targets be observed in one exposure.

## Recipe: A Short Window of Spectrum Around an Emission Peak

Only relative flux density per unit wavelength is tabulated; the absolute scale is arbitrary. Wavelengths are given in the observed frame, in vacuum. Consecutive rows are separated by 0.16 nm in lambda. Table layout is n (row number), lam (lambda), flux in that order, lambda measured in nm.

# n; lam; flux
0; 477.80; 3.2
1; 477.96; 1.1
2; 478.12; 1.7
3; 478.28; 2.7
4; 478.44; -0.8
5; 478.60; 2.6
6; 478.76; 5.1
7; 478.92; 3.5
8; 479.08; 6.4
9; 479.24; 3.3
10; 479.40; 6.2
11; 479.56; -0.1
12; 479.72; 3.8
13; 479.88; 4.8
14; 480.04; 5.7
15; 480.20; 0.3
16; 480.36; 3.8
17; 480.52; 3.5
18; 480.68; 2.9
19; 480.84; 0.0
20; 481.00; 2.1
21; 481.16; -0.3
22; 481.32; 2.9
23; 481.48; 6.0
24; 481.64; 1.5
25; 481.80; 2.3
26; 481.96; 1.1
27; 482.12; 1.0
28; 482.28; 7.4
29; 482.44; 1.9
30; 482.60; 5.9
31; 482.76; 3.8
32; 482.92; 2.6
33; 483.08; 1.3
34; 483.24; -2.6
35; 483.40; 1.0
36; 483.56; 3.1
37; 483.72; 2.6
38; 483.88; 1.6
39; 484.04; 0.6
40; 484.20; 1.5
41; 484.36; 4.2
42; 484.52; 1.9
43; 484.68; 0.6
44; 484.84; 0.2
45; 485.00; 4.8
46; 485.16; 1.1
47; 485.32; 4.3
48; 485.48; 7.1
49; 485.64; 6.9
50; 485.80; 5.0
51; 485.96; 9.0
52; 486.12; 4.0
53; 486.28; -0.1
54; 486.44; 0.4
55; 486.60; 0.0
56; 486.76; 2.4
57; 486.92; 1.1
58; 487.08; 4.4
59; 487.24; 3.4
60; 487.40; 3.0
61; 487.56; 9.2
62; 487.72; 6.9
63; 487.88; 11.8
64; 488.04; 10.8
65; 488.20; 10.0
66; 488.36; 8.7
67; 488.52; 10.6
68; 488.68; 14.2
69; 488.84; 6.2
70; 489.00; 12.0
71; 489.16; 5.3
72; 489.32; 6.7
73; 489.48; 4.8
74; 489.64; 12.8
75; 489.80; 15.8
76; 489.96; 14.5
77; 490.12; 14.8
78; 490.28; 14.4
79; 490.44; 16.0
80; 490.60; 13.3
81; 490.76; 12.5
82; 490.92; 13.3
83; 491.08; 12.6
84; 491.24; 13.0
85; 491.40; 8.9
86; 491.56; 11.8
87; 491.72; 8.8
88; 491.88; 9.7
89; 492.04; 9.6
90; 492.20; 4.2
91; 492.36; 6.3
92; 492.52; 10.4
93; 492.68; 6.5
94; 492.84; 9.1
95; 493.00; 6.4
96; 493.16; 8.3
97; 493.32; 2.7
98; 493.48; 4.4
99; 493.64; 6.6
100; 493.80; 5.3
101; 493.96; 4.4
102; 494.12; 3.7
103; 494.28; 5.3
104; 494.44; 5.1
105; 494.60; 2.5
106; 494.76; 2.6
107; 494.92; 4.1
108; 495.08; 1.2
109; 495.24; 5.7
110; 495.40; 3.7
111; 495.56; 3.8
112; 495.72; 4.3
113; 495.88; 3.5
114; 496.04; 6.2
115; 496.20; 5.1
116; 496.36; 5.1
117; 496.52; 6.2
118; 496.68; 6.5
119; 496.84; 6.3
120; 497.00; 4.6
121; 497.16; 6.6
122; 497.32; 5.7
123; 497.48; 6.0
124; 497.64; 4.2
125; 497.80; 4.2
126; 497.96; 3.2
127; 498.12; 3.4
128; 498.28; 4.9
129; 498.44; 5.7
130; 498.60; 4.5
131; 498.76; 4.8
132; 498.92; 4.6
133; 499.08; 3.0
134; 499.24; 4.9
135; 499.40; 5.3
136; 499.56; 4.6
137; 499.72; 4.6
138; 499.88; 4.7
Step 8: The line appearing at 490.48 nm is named Ly-alpha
